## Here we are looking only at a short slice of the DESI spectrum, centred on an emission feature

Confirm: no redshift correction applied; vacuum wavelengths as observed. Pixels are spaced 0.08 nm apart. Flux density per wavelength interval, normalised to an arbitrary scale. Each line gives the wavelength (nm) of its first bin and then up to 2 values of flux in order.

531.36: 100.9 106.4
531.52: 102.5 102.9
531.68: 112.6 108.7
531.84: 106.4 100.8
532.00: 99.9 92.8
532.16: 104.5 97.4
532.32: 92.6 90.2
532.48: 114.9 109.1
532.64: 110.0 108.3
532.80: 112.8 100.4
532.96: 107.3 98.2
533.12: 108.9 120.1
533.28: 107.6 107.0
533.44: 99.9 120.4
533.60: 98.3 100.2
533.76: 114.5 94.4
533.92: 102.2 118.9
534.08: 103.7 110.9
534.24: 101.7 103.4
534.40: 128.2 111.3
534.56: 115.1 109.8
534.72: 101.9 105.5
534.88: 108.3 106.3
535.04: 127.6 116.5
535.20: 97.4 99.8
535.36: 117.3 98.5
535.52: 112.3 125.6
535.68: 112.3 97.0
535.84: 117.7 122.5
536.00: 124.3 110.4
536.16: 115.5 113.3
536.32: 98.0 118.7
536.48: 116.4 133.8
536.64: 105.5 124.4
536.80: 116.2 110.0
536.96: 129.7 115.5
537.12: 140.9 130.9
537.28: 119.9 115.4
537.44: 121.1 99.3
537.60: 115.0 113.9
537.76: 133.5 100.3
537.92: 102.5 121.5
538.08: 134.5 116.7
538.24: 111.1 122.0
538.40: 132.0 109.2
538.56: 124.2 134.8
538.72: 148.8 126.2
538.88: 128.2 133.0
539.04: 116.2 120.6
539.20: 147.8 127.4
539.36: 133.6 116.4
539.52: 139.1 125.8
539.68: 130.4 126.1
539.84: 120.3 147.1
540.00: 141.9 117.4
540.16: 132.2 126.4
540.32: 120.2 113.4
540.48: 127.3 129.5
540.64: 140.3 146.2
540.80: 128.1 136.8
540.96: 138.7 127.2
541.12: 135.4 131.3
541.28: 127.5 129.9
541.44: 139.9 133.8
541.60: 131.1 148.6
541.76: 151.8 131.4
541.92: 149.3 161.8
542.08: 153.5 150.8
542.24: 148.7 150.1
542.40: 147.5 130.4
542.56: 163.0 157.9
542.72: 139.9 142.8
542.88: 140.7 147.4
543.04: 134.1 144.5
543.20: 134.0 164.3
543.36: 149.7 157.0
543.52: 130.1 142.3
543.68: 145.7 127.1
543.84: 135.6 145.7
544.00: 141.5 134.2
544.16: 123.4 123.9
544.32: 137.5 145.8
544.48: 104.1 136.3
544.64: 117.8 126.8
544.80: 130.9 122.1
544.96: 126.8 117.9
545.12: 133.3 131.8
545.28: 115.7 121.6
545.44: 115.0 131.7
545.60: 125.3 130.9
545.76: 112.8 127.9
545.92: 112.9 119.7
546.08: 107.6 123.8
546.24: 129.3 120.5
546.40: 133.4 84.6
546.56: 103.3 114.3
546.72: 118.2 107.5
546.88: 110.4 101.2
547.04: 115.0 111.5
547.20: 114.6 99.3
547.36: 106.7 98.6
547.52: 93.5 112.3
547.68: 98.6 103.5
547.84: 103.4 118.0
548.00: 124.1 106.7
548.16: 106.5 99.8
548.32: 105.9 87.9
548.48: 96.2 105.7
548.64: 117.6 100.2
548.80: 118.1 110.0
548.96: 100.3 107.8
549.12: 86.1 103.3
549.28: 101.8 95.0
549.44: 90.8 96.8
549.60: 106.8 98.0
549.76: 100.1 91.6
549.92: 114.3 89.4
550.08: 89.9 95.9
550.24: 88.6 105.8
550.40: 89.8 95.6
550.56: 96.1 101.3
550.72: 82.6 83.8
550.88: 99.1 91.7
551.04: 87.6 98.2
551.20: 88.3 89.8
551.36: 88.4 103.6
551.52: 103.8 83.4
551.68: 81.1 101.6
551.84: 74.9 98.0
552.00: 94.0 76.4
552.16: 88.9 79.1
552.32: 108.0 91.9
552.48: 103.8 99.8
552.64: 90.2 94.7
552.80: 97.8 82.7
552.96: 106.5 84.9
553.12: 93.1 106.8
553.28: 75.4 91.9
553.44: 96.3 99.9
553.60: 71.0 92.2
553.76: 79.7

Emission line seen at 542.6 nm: C III] 1909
